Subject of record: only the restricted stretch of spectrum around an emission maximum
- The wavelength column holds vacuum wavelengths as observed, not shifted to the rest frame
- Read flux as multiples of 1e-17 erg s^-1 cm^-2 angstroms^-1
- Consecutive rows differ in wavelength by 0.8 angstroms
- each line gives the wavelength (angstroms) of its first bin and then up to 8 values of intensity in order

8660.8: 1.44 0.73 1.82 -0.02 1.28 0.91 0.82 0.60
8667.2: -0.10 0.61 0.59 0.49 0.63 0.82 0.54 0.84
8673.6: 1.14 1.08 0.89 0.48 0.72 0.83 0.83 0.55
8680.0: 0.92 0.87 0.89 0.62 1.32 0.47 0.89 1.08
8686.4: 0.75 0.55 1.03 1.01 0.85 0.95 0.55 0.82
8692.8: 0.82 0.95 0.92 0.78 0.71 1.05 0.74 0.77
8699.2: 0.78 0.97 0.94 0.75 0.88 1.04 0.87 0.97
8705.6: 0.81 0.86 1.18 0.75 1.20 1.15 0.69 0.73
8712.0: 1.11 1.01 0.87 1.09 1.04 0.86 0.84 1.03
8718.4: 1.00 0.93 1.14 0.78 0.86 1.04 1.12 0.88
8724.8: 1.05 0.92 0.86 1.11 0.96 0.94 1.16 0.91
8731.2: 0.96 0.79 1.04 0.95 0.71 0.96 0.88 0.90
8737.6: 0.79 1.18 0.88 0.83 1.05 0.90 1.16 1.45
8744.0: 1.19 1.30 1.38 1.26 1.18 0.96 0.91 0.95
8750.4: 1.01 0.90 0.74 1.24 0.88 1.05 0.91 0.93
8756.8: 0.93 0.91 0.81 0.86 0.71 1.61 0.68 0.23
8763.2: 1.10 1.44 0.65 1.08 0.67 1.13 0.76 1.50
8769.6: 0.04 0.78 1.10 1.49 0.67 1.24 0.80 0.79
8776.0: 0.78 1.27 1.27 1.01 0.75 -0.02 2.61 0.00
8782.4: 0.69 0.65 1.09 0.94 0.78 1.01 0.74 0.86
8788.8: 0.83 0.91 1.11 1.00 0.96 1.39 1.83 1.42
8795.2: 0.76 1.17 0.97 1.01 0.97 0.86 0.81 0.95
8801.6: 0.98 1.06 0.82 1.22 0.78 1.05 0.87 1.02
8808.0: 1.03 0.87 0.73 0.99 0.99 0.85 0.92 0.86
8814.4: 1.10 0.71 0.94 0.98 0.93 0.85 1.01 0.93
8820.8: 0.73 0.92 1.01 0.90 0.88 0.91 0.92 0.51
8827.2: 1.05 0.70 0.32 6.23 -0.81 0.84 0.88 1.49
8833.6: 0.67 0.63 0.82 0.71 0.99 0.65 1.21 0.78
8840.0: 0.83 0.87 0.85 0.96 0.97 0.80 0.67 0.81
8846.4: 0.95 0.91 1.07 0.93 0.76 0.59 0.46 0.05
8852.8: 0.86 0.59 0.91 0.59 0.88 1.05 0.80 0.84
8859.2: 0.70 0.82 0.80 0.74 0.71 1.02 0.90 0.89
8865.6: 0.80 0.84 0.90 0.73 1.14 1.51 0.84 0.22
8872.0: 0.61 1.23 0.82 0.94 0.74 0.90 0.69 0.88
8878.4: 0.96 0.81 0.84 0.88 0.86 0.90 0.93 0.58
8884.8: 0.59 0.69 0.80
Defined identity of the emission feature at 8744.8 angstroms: Hgamma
